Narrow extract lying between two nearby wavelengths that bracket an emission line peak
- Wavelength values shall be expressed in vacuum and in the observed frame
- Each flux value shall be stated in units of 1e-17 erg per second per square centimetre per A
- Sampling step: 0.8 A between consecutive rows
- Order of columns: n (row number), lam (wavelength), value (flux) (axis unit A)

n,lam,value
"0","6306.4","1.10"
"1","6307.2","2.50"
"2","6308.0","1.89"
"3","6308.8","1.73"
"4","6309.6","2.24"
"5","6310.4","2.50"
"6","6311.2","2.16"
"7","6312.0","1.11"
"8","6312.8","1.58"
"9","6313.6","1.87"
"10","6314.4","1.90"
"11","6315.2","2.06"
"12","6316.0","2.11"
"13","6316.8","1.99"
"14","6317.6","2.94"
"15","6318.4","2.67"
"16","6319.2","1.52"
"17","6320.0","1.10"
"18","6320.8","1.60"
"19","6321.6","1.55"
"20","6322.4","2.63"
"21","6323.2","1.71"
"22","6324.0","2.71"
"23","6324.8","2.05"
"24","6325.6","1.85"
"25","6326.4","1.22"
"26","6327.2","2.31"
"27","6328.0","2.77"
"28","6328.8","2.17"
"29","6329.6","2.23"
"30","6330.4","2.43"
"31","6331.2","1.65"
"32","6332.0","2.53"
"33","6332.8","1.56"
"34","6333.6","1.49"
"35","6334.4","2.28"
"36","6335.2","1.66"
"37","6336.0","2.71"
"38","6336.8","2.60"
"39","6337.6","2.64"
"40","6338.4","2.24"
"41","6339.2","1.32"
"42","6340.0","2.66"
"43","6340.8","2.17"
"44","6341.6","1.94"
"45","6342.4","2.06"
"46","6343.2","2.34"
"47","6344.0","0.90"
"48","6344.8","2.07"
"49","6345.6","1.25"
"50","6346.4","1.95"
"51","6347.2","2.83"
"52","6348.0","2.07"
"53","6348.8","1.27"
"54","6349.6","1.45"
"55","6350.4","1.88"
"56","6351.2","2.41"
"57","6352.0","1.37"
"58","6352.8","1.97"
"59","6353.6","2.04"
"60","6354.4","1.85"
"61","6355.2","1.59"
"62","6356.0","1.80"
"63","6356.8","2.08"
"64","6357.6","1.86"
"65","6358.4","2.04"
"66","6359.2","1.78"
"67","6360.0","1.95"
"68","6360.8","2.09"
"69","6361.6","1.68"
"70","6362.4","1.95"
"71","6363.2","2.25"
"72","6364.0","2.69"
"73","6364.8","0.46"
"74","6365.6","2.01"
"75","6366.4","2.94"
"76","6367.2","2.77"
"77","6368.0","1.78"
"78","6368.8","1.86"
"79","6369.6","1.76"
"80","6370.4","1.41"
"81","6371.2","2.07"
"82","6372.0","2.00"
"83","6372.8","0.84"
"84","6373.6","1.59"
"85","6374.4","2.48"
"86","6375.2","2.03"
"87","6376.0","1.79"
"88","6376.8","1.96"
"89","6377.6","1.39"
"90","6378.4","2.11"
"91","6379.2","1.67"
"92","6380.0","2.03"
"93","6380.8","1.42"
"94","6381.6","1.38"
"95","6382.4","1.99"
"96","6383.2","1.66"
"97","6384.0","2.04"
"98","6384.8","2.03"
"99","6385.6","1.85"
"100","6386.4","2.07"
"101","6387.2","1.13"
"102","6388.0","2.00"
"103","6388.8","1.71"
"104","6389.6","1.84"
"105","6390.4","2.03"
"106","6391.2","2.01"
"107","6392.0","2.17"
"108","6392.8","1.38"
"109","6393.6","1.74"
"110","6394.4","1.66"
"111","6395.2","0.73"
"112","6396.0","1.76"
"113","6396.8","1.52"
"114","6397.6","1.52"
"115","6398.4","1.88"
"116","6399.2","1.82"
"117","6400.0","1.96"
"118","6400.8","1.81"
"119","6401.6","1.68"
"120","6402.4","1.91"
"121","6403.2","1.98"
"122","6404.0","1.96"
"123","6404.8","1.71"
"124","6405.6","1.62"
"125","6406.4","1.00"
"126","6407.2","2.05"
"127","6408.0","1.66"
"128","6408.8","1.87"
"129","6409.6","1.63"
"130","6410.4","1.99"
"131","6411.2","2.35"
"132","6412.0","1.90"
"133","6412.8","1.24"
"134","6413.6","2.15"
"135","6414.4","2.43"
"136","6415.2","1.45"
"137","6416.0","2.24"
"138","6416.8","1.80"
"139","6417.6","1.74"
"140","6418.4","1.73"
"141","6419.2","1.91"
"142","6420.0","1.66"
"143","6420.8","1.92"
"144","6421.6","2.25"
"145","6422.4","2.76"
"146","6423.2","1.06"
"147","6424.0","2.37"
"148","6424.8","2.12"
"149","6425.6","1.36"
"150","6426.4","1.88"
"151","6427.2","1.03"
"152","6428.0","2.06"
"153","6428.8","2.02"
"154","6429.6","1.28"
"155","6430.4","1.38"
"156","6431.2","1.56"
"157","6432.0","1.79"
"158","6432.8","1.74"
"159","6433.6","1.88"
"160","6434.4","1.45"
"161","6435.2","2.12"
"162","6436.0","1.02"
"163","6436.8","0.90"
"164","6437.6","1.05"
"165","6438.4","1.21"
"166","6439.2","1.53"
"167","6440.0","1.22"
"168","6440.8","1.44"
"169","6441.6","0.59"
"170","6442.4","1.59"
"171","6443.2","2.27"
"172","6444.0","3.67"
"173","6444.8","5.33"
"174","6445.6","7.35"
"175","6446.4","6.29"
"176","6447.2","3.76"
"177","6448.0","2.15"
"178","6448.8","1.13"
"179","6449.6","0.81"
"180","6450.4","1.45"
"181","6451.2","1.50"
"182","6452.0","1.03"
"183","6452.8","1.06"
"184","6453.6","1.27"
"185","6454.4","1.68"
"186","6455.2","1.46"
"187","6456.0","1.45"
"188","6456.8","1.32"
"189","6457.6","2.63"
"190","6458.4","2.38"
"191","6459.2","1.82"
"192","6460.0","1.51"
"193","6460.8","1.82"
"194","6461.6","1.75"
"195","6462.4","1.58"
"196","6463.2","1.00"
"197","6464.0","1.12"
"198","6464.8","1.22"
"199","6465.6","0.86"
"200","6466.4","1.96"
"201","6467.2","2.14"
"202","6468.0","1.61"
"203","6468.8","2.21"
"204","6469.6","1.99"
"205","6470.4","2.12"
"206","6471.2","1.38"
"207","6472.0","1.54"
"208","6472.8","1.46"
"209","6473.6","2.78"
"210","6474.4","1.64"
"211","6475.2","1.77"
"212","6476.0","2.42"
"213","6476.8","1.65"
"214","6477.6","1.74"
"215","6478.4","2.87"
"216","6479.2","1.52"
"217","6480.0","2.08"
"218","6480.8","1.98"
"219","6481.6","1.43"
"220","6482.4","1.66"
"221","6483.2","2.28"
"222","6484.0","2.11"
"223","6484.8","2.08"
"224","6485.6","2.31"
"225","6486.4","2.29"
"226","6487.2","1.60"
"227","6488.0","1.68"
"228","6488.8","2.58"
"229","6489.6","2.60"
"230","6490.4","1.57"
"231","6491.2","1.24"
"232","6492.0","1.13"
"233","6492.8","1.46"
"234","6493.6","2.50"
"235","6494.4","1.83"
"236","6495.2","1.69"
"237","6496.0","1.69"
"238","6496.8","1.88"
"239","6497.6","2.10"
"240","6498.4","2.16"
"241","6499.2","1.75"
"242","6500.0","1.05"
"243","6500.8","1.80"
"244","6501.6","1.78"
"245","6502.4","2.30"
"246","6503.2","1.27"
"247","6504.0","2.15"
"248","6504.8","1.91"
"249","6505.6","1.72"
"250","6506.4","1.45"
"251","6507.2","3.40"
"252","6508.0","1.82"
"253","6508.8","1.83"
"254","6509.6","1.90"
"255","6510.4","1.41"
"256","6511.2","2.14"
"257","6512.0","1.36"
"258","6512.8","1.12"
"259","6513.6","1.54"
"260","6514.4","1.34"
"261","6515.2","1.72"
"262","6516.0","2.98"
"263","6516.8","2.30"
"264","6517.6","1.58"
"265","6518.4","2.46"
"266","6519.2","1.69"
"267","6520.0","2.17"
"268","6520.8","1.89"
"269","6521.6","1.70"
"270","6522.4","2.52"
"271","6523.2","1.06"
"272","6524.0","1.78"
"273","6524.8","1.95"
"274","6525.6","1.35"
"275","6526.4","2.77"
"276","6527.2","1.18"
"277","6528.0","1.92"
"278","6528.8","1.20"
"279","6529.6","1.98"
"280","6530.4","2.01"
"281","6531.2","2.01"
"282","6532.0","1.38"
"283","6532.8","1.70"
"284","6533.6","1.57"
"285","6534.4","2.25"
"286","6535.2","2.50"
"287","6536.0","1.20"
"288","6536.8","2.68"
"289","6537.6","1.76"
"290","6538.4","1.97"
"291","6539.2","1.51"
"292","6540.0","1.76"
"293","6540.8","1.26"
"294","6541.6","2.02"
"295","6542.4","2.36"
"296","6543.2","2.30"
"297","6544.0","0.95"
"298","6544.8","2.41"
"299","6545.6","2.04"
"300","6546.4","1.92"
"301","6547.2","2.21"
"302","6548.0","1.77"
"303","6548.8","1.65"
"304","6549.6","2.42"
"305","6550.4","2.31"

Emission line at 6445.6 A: H-beta 4861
